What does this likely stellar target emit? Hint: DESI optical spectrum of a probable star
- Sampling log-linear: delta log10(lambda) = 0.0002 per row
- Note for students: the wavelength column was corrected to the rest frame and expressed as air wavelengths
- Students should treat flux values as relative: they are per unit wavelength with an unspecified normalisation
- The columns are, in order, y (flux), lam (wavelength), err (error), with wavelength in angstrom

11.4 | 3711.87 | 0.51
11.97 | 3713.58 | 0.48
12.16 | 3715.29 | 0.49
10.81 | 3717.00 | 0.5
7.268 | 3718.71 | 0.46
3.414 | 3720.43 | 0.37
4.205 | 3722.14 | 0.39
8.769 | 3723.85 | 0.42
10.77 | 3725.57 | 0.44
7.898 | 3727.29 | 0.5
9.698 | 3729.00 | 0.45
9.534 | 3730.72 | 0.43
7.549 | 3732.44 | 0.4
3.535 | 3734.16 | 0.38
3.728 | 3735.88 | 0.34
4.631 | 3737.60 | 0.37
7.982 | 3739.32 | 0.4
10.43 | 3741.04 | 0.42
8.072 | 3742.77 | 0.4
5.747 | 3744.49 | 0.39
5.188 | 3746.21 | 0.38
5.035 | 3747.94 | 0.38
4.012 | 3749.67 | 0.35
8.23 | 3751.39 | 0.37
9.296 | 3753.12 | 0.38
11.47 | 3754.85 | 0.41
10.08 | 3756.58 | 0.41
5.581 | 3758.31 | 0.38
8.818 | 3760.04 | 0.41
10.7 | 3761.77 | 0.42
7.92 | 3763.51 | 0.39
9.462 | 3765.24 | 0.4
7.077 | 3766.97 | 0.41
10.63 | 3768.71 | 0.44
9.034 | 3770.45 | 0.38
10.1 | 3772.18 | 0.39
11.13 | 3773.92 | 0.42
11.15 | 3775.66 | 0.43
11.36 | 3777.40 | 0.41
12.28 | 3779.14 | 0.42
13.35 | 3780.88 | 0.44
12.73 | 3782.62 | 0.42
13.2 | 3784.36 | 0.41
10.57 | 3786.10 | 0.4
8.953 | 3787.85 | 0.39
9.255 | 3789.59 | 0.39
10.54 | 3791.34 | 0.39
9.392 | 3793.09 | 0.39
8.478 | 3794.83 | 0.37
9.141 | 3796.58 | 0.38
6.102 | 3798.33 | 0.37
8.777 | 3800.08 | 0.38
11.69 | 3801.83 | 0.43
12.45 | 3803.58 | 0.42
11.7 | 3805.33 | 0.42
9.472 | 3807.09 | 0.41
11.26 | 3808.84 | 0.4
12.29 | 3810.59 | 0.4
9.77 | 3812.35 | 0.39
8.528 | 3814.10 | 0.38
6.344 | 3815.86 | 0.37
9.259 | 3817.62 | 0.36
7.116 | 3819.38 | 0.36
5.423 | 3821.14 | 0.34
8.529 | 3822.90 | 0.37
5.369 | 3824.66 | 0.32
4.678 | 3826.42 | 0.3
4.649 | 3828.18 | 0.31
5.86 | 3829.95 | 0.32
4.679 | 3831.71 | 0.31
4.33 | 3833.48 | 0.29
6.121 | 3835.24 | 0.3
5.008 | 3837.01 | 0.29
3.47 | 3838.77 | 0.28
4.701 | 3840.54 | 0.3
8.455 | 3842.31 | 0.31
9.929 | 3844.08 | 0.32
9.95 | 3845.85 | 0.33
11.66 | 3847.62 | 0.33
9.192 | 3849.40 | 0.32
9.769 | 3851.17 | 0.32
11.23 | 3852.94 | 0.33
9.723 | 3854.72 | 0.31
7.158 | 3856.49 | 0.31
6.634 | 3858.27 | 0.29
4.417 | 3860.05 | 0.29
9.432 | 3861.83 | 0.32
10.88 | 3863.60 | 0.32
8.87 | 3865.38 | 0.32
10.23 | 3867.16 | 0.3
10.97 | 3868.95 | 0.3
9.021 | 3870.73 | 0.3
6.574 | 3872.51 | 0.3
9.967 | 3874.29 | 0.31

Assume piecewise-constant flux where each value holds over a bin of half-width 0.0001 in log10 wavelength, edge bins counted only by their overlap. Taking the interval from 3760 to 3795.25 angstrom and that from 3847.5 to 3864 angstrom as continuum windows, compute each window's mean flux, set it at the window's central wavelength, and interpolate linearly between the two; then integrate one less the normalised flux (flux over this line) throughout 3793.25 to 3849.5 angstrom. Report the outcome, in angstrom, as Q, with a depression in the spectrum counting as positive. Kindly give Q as 9.3 angstrom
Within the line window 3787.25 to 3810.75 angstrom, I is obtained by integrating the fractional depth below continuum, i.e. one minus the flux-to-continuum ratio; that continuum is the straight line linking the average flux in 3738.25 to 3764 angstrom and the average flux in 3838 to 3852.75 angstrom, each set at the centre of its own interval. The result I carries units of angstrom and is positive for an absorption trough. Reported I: -4.8 angstrom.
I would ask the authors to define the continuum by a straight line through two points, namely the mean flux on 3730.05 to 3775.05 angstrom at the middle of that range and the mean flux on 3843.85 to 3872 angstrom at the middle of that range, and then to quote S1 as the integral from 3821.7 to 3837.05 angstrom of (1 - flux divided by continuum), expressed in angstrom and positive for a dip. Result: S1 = 5.9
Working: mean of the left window 7.9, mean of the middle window 5.49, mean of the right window 9.26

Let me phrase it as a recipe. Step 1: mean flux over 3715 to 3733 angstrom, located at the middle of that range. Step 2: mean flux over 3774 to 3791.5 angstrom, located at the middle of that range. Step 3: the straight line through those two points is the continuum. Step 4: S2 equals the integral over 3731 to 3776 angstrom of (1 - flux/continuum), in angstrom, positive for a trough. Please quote 8.9 angstrom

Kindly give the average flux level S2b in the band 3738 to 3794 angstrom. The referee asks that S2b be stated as 9.3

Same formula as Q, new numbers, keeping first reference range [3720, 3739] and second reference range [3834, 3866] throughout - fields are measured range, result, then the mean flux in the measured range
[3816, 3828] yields 1.87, 6.58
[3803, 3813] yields -4.57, 11.1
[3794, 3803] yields -1.67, 8.96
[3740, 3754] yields -0.04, 7.02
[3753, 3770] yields -4.61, 9.09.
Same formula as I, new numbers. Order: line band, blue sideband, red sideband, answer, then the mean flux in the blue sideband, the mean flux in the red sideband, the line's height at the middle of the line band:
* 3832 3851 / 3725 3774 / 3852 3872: 3.2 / 7.98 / 8.92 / 8.75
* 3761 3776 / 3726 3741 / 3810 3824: -4.0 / 7.13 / 8.28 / 7.61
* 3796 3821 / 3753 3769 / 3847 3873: -1.1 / 9.04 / 9.06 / 9.05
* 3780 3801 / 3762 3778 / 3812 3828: -3.3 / 9.77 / 7.03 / 8.65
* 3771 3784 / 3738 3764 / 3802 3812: -3.0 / 7.85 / 11.4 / 9.51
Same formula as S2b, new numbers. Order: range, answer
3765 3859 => 8.86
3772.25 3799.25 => 10.5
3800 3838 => 7.84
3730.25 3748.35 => 6.46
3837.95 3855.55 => 8.82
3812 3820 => 8.13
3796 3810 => 10.1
